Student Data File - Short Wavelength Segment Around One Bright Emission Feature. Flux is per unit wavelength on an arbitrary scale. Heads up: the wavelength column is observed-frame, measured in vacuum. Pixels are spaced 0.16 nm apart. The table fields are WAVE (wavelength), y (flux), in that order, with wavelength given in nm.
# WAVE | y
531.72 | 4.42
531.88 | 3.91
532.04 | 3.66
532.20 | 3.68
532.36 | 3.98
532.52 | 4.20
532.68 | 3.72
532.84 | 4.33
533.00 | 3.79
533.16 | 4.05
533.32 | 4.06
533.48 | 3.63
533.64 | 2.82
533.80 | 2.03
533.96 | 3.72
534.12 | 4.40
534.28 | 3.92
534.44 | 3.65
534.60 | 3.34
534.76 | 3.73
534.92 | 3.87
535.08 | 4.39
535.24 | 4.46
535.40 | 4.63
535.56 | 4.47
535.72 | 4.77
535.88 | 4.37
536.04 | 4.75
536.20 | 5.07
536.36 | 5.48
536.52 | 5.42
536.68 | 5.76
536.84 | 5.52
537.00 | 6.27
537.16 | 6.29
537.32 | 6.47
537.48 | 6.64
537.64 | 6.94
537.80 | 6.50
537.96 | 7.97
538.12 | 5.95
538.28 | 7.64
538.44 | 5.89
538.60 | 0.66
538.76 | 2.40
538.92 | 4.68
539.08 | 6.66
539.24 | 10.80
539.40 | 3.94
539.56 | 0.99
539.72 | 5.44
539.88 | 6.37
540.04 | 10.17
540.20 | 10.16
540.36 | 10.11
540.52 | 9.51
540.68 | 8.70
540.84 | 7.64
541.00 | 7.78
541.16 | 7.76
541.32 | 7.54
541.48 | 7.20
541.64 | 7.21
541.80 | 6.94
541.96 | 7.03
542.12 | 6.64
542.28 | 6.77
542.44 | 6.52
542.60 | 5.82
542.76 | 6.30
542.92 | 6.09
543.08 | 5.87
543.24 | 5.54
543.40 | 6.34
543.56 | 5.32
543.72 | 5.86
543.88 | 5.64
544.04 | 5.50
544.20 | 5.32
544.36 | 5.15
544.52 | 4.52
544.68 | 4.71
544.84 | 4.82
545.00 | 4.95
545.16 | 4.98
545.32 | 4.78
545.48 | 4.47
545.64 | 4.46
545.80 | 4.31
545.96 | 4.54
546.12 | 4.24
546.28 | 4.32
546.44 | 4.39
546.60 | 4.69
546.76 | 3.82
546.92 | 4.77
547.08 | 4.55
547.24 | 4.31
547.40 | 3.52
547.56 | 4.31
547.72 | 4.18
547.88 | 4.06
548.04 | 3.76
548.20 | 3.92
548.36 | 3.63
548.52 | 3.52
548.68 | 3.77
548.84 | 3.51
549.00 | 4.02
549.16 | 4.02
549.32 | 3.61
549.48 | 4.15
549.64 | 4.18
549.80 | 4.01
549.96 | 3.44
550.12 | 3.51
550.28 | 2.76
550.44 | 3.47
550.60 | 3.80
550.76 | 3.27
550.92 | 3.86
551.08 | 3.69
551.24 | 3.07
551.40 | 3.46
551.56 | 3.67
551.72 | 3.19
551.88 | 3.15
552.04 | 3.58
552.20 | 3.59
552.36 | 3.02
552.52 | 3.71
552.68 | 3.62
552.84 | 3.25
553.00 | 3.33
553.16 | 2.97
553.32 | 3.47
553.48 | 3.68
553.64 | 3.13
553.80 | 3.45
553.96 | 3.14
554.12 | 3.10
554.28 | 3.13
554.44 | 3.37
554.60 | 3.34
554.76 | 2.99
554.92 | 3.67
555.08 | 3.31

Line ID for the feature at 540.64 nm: C IV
